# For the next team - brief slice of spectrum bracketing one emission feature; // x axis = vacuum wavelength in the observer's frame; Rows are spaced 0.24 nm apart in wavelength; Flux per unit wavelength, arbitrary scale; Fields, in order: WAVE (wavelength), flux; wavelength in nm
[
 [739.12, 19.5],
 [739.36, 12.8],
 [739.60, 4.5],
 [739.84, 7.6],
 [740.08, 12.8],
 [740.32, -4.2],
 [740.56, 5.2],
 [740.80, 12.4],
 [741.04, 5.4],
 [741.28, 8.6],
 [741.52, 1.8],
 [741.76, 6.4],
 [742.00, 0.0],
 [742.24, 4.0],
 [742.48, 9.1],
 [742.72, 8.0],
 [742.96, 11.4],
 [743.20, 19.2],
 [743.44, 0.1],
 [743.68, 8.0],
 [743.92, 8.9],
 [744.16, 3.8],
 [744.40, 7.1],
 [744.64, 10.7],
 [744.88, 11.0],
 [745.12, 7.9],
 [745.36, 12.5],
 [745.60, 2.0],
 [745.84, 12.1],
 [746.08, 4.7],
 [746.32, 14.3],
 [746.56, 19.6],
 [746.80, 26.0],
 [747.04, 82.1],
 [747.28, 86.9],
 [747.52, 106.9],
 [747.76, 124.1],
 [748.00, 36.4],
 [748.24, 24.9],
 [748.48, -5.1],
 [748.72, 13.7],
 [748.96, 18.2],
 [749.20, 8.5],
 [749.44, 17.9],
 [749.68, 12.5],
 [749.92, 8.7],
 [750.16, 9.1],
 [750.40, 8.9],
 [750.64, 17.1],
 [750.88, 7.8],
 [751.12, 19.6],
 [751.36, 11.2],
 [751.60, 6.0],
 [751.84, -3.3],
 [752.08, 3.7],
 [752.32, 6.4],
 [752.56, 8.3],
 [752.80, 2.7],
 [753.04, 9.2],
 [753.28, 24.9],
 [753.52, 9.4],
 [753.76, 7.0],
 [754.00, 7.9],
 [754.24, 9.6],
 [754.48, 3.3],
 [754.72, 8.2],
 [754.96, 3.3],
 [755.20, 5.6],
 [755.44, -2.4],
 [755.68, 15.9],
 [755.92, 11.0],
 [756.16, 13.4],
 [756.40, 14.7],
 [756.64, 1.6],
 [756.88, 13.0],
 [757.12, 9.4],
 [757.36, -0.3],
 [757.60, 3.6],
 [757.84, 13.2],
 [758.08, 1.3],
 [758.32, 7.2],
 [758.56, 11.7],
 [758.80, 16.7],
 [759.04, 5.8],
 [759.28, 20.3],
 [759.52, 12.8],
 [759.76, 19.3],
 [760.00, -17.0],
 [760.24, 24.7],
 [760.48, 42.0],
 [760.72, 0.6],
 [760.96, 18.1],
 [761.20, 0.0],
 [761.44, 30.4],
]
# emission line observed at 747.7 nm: [O II] 3727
